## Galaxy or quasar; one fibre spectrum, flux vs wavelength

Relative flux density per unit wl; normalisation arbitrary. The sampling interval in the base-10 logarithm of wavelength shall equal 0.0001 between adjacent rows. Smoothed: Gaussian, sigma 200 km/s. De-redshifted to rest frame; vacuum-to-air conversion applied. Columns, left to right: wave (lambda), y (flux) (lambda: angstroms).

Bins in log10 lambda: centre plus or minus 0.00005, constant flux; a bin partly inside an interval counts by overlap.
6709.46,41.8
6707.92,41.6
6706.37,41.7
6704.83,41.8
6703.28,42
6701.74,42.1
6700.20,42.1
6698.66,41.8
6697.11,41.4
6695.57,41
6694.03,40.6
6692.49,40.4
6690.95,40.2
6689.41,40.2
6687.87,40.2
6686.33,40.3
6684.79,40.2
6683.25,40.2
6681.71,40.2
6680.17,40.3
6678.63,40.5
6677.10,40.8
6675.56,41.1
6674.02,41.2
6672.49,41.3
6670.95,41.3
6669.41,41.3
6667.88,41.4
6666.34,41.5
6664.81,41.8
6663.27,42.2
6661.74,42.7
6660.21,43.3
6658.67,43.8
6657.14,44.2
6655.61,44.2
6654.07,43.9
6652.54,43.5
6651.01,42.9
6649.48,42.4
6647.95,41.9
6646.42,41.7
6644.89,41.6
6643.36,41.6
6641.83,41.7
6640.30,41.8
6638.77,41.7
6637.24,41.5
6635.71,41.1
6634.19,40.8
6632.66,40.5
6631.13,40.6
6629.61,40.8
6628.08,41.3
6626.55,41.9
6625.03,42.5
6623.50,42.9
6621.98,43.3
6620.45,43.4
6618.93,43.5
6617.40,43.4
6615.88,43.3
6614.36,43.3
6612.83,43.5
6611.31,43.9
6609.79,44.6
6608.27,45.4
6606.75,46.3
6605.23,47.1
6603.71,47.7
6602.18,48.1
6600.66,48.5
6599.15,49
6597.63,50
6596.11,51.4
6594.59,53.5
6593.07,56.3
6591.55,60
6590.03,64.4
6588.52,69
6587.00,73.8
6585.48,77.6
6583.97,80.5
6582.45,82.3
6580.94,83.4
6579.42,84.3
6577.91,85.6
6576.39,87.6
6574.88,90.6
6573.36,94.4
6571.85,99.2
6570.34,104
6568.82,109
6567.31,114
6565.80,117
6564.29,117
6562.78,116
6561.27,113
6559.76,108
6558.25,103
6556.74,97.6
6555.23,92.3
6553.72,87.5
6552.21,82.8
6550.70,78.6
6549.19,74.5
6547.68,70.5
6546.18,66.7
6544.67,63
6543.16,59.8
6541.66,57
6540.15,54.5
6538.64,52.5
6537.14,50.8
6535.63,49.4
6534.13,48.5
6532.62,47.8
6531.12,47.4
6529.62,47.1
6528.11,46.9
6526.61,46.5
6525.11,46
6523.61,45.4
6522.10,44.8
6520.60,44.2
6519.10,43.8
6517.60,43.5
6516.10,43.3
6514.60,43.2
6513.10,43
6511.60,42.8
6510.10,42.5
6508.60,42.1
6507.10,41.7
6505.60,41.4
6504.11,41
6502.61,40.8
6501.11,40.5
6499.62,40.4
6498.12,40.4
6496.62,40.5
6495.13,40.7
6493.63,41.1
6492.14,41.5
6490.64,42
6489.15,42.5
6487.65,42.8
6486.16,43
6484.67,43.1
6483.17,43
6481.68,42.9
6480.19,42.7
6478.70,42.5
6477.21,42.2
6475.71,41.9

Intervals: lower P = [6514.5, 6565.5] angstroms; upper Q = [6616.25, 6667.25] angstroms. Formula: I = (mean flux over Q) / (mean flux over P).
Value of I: 0.6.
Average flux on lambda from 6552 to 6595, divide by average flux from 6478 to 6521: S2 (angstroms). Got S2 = 2.14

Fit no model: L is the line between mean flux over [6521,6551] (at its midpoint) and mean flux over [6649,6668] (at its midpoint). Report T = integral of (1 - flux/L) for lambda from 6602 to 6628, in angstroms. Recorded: 1.6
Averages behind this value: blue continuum 54.4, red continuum 43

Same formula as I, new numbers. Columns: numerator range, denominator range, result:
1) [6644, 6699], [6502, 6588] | 0.60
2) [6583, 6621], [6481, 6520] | 1.26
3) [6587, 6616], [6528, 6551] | 0.89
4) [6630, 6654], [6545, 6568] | 0.44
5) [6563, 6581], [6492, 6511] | 2.43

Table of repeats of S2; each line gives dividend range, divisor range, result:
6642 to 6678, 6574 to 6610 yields 0.66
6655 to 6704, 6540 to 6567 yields 0.47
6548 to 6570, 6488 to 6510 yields 2.43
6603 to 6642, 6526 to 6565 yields 0.59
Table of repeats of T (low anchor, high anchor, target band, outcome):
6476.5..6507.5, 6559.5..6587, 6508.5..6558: 10.0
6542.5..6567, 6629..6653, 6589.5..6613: 5.3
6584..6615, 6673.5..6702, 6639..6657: 1.6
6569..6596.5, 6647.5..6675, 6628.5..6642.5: 3.4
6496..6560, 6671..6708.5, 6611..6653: 3.5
